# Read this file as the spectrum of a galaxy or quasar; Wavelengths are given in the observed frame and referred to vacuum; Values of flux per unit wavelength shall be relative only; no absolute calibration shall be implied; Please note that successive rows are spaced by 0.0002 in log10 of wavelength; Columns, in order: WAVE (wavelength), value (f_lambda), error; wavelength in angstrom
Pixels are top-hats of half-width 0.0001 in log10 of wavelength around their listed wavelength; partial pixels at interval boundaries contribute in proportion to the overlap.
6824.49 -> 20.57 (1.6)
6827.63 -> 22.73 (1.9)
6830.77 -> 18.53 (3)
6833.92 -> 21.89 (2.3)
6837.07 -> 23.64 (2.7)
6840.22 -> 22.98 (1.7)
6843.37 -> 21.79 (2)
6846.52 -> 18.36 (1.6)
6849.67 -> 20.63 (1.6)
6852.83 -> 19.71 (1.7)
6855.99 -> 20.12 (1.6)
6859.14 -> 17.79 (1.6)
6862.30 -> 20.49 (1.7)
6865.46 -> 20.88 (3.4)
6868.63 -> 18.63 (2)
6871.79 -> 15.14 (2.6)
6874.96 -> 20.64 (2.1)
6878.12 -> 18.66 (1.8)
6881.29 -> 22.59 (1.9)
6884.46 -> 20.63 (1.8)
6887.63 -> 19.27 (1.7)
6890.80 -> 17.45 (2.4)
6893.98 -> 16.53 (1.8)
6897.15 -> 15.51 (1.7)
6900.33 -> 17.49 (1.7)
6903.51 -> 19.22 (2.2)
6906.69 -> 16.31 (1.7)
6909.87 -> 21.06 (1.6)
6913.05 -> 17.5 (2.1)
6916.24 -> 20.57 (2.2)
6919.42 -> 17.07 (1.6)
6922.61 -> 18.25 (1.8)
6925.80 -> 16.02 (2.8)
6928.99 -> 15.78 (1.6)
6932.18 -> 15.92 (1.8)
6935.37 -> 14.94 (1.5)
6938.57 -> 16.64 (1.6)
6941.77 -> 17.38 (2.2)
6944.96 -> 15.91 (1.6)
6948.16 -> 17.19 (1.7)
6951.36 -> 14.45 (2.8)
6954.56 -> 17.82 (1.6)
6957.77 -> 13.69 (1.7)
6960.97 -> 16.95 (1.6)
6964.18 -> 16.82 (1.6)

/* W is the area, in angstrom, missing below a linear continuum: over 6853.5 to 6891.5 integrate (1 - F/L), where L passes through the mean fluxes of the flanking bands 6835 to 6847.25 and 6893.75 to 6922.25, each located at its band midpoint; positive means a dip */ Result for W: 1.24 angstrom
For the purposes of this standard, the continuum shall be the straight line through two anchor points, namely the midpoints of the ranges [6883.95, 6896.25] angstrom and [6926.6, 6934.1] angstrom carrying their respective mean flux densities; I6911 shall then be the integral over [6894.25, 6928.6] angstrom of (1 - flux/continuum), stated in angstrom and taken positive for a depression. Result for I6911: -1.8 angstrom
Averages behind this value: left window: 18.1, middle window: 17.8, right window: 15.8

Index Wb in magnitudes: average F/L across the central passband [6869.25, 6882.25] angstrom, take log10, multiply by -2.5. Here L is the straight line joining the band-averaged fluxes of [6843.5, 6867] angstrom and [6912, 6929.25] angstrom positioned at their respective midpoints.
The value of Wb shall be 0.01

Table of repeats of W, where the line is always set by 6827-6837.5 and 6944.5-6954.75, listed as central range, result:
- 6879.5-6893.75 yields -0.48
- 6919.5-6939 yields 0.91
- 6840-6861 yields 0.59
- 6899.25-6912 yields -0.27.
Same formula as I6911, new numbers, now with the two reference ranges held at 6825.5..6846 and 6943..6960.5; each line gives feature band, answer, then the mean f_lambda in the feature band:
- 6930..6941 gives 0.51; 15.9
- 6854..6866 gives 0.45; 19.7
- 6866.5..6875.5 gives 0.87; 18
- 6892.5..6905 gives 0.93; 17.2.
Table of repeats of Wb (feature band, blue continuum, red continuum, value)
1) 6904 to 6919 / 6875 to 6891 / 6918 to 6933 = -0.061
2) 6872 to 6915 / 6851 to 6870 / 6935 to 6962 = -0.016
